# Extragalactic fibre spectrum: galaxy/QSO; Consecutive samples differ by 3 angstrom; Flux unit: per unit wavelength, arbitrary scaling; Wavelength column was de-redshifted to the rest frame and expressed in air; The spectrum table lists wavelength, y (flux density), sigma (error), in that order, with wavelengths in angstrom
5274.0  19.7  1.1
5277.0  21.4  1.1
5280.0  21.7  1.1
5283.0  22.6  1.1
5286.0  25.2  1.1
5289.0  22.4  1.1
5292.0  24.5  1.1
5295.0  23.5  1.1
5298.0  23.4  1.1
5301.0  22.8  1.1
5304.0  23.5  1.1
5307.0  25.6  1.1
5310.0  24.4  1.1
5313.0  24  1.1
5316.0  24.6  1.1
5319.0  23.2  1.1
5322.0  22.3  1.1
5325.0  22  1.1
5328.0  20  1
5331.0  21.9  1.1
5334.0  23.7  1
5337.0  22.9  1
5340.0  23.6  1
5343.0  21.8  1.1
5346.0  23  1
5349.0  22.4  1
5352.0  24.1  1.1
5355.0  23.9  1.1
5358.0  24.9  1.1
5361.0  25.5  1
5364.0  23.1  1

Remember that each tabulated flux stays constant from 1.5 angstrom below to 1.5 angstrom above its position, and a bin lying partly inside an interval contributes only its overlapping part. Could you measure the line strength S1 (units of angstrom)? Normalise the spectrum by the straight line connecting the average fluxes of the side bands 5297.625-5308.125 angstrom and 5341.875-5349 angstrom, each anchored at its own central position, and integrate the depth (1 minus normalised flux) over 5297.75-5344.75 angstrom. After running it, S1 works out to 0.2 angstrom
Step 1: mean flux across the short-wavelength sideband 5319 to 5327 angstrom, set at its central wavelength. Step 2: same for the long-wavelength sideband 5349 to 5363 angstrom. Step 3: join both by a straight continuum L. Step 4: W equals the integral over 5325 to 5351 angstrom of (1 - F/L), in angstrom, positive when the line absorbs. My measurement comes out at 0.8 angstrom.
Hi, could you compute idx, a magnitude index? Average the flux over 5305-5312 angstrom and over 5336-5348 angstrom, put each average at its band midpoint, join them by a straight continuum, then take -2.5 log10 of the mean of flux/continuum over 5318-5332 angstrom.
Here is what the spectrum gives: 0.10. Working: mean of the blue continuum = 24.8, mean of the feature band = 21.8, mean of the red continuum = 22.8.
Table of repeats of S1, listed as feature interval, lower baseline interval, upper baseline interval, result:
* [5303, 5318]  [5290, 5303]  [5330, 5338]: -0.7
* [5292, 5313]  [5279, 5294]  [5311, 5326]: -0.5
